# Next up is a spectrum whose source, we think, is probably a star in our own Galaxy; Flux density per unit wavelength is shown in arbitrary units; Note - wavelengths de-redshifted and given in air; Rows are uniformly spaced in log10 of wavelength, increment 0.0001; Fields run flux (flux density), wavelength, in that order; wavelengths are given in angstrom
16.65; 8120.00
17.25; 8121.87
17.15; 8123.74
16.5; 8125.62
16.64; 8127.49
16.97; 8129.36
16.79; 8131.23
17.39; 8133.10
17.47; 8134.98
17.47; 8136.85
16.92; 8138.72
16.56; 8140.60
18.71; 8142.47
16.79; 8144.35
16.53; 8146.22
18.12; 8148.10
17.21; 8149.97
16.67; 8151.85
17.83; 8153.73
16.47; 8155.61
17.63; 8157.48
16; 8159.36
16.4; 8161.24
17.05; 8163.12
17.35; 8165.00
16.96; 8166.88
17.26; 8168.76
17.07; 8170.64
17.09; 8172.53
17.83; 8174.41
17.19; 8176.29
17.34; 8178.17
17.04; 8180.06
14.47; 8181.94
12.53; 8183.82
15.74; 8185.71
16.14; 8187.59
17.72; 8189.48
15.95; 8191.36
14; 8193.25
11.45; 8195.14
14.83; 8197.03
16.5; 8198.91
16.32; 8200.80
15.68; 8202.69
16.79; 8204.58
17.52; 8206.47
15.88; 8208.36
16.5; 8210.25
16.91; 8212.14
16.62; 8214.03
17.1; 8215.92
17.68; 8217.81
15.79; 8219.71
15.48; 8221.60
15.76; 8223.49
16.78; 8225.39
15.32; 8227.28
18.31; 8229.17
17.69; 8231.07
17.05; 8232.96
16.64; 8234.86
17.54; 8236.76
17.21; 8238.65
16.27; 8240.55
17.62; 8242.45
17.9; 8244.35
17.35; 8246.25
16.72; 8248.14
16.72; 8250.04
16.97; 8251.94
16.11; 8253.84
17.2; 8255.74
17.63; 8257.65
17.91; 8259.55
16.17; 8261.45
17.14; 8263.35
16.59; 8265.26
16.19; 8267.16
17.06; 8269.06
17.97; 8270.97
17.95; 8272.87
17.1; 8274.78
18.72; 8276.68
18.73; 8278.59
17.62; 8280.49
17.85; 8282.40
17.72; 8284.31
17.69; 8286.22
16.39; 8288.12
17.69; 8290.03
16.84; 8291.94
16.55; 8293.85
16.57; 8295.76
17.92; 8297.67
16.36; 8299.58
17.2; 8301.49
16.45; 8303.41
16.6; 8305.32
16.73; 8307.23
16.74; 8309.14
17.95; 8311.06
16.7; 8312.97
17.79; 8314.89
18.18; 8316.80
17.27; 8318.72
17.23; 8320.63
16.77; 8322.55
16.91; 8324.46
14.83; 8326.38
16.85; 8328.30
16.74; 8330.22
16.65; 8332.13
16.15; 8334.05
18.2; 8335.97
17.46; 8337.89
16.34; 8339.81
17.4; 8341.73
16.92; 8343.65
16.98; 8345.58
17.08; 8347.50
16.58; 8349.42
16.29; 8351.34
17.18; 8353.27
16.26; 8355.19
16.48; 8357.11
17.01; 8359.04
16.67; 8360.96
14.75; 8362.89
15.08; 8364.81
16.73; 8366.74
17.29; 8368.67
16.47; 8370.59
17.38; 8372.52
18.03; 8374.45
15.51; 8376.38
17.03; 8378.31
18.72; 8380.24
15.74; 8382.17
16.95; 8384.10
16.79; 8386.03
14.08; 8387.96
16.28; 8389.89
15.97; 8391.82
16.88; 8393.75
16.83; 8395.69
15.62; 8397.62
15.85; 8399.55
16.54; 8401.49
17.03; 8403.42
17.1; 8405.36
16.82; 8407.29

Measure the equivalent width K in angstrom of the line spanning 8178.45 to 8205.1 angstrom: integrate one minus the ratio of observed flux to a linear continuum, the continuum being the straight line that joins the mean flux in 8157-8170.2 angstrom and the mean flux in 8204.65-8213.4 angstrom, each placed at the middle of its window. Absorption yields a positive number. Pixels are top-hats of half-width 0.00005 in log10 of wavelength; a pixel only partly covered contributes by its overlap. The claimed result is 2.22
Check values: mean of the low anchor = 16.9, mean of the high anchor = 16.7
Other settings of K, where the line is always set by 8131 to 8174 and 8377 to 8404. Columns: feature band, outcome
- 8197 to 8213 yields 0.5 angstrom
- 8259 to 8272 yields -0.1 angstrom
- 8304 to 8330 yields -0.5 angstrom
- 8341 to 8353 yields -0.2 angstrom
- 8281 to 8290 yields -0.4 angstrom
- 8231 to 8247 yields -0.3 angstrom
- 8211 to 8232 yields 0.3 angstrom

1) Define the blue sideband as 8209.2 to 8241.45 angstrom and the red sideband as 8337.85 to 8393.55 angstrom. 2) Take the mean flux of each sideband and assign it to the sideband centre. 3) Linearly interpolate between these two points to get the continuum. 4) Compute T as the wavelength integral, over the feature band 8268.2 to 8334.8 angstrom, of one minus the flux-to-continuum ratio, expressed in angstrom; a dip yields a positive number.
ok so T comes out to -2.0 angstrom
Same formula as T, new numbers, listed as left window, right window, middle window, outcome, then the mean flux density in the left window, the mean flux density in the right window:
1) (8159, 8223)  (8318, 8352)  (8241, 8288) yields -2.26 angstrom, 16.2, 16.8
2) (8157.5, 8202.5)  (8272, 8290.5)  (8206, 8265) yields 0.46 angstrom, 16.1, 17.7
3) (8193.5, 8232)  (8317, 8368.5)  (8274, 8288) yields -1.18 angstrom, 16.2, 16.7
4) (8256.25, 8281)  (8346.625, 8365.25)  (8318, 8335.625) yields 0.09 angstrom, 17.4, 16.4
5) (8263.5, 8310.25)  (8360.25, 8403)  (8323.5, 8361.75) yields 0.00 angstrom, 17.2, 16.4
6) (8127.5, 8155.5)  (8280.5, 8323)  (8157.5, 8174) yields 0.22 angstrom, 17.2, 17.2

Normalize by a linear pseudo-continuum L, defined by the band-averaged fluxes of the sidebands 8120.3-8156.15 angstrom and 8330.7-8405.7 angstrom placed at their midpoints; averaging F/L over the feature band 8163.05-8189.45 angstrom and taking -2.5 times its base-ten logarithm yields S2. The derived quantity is 0.03 mag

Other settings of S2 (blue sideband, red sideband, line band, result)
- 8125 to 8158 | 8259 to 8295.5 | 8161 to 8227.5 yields 0.06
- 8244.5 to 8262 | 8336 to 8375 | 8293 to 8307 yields 0.01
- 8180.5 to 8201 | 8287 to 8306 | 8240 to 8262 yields -0.06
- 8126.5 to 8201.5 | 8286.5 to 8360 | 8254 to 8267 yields -0.01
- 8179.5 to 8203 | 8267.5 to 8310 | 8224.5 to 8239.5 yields -0.07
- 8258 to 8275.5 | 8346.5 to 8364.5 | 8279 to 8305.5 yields -0.01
